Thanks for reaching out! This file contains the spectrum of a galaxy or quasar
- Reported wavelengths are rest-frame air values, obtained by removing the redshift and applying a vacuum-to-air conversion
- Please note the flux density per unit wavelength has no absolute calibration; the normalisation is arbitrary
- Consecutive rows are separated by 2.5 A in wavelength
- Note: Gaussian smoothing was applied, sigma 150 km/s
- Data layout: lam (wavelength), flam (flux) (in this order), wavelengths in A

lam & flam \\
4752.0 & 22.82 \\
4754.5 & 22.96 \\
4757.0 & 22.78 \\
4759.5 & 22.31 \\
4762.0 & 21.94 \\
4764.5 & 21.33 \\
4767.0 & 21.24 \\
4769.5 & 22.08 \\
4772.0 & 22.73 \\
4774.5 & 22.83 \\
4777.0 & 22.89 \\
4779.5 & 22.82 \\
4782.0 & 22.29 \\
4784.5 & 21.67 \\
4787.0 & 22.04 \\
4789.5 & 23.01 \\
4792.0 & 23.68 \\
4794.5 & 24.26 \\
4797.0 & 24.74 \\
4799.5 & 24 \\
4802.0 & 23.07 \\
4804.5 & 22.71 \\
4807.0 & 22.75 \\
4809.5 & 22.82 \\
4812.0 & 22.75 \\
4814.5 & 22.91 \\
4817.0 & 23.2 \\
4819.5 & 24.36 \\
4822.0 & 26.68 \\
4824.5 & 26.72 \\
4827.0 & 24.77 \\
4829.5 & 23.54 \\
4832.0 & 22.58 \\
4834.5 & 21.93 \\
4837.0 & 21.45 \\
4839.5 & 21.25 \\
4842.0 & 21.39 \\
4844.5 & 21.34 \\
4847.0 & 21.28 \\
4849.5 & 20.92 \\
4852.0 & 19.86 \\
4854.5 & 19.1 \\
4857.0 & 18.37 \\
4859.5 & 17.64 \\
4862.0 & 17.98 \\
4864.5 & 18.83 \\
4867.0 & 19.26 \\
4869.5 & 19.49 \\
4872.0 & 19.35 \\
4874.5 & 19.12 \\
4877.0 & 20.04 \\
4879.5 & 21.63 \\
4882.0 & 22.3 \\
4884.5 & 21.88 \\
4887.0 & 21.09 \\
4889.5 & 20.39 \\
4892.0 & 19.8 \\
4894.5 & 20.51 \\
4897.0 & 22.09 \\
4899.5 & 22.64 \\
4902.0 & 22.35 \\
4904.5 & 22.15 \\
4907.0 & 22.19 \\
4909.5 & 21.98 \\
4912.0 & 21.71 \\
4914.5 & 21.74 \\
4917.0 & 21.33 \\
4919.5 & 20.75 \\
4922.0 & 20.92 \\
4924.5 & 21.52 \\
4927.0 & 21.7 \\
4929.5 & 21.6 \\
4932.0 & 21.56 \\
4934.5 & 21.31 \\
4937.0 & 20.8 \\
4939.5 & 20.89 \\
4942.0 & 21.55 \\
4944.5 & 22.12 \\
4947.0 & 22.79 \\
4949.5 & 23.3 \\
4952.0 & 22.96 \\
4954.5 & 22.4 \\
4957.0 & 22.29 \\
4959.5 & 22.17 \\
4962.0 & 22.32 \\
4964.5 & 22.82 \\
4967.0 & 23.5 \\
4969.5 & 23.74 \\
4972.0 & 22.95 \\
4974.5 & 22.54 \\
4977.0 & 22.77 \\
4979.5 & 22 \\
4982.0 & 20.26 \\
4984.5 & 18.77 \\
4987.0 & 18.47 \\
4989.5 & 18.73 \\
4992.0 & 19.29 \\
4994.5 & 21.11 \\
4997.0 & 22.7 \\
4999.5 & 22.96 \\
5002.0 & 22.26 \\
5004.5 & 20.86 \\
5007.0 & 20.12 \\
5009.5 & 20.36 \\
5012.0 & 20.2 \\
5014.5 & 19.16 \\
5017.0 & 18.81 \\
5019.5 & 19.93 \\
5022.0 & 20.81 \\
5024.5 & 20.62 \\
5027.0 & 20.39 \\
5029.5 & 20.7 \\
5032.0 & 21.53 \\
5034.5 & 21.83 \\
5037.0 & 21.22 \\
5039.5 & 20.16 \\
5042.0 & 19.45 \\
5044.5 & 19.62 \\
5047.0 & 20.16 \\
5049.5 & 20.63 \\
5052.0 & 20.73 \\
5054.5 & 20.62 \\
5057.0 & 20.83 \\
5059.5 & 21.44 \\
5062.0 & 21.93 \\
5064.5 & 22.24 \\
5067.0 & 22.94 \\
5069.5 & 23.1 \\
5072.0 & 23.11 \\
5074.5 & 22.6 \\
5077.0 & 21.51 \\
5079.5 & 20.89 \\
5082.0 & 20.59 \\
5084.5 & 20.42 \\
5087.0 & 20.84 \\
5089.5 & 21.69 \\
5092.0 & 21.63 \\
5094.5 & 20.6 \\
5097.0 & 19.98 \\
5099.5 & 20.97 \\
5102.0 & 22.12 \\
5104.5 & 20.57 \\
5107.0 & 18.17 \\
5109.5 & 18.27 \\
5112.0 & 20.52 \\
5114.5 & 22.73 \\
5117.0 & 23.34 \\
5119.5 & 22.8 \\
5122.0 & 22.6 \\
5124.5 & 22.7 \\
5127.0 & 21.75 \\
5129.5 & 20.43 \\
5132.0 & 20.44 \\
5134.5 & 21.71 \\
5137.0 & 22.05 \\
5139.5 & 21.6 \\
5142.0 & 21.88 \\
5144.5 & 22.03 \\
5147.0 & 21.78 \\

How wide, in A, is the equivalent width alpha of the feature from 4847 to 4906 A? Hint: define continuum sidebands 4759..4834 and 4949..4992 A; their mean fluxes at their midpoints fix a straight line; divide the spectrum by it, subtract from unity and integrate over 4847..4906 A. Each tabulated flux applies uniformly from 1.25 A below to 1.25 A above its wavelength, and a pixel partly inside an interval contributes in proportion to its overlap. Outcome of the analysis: 5.7 A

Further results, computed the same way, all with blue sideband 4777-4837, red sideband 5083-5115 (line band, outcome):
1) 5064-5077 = -1.14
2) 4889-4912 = 0.91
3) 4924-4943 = 0.71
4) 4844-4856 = 1.35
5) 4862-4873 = 1.80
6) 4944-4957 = -0.40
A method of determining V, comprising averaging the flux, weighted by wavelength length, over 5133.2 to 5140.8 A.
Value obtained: 21.8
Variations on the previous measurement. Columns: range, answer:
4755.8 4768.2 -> 21.9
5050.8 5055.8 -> 20.7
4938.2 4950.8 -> 22.1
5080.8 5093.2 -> 21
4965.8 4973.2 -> 23.4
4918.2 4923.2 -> 20.8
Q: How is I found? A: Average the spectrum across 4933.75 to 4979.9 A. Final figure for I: 22.4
